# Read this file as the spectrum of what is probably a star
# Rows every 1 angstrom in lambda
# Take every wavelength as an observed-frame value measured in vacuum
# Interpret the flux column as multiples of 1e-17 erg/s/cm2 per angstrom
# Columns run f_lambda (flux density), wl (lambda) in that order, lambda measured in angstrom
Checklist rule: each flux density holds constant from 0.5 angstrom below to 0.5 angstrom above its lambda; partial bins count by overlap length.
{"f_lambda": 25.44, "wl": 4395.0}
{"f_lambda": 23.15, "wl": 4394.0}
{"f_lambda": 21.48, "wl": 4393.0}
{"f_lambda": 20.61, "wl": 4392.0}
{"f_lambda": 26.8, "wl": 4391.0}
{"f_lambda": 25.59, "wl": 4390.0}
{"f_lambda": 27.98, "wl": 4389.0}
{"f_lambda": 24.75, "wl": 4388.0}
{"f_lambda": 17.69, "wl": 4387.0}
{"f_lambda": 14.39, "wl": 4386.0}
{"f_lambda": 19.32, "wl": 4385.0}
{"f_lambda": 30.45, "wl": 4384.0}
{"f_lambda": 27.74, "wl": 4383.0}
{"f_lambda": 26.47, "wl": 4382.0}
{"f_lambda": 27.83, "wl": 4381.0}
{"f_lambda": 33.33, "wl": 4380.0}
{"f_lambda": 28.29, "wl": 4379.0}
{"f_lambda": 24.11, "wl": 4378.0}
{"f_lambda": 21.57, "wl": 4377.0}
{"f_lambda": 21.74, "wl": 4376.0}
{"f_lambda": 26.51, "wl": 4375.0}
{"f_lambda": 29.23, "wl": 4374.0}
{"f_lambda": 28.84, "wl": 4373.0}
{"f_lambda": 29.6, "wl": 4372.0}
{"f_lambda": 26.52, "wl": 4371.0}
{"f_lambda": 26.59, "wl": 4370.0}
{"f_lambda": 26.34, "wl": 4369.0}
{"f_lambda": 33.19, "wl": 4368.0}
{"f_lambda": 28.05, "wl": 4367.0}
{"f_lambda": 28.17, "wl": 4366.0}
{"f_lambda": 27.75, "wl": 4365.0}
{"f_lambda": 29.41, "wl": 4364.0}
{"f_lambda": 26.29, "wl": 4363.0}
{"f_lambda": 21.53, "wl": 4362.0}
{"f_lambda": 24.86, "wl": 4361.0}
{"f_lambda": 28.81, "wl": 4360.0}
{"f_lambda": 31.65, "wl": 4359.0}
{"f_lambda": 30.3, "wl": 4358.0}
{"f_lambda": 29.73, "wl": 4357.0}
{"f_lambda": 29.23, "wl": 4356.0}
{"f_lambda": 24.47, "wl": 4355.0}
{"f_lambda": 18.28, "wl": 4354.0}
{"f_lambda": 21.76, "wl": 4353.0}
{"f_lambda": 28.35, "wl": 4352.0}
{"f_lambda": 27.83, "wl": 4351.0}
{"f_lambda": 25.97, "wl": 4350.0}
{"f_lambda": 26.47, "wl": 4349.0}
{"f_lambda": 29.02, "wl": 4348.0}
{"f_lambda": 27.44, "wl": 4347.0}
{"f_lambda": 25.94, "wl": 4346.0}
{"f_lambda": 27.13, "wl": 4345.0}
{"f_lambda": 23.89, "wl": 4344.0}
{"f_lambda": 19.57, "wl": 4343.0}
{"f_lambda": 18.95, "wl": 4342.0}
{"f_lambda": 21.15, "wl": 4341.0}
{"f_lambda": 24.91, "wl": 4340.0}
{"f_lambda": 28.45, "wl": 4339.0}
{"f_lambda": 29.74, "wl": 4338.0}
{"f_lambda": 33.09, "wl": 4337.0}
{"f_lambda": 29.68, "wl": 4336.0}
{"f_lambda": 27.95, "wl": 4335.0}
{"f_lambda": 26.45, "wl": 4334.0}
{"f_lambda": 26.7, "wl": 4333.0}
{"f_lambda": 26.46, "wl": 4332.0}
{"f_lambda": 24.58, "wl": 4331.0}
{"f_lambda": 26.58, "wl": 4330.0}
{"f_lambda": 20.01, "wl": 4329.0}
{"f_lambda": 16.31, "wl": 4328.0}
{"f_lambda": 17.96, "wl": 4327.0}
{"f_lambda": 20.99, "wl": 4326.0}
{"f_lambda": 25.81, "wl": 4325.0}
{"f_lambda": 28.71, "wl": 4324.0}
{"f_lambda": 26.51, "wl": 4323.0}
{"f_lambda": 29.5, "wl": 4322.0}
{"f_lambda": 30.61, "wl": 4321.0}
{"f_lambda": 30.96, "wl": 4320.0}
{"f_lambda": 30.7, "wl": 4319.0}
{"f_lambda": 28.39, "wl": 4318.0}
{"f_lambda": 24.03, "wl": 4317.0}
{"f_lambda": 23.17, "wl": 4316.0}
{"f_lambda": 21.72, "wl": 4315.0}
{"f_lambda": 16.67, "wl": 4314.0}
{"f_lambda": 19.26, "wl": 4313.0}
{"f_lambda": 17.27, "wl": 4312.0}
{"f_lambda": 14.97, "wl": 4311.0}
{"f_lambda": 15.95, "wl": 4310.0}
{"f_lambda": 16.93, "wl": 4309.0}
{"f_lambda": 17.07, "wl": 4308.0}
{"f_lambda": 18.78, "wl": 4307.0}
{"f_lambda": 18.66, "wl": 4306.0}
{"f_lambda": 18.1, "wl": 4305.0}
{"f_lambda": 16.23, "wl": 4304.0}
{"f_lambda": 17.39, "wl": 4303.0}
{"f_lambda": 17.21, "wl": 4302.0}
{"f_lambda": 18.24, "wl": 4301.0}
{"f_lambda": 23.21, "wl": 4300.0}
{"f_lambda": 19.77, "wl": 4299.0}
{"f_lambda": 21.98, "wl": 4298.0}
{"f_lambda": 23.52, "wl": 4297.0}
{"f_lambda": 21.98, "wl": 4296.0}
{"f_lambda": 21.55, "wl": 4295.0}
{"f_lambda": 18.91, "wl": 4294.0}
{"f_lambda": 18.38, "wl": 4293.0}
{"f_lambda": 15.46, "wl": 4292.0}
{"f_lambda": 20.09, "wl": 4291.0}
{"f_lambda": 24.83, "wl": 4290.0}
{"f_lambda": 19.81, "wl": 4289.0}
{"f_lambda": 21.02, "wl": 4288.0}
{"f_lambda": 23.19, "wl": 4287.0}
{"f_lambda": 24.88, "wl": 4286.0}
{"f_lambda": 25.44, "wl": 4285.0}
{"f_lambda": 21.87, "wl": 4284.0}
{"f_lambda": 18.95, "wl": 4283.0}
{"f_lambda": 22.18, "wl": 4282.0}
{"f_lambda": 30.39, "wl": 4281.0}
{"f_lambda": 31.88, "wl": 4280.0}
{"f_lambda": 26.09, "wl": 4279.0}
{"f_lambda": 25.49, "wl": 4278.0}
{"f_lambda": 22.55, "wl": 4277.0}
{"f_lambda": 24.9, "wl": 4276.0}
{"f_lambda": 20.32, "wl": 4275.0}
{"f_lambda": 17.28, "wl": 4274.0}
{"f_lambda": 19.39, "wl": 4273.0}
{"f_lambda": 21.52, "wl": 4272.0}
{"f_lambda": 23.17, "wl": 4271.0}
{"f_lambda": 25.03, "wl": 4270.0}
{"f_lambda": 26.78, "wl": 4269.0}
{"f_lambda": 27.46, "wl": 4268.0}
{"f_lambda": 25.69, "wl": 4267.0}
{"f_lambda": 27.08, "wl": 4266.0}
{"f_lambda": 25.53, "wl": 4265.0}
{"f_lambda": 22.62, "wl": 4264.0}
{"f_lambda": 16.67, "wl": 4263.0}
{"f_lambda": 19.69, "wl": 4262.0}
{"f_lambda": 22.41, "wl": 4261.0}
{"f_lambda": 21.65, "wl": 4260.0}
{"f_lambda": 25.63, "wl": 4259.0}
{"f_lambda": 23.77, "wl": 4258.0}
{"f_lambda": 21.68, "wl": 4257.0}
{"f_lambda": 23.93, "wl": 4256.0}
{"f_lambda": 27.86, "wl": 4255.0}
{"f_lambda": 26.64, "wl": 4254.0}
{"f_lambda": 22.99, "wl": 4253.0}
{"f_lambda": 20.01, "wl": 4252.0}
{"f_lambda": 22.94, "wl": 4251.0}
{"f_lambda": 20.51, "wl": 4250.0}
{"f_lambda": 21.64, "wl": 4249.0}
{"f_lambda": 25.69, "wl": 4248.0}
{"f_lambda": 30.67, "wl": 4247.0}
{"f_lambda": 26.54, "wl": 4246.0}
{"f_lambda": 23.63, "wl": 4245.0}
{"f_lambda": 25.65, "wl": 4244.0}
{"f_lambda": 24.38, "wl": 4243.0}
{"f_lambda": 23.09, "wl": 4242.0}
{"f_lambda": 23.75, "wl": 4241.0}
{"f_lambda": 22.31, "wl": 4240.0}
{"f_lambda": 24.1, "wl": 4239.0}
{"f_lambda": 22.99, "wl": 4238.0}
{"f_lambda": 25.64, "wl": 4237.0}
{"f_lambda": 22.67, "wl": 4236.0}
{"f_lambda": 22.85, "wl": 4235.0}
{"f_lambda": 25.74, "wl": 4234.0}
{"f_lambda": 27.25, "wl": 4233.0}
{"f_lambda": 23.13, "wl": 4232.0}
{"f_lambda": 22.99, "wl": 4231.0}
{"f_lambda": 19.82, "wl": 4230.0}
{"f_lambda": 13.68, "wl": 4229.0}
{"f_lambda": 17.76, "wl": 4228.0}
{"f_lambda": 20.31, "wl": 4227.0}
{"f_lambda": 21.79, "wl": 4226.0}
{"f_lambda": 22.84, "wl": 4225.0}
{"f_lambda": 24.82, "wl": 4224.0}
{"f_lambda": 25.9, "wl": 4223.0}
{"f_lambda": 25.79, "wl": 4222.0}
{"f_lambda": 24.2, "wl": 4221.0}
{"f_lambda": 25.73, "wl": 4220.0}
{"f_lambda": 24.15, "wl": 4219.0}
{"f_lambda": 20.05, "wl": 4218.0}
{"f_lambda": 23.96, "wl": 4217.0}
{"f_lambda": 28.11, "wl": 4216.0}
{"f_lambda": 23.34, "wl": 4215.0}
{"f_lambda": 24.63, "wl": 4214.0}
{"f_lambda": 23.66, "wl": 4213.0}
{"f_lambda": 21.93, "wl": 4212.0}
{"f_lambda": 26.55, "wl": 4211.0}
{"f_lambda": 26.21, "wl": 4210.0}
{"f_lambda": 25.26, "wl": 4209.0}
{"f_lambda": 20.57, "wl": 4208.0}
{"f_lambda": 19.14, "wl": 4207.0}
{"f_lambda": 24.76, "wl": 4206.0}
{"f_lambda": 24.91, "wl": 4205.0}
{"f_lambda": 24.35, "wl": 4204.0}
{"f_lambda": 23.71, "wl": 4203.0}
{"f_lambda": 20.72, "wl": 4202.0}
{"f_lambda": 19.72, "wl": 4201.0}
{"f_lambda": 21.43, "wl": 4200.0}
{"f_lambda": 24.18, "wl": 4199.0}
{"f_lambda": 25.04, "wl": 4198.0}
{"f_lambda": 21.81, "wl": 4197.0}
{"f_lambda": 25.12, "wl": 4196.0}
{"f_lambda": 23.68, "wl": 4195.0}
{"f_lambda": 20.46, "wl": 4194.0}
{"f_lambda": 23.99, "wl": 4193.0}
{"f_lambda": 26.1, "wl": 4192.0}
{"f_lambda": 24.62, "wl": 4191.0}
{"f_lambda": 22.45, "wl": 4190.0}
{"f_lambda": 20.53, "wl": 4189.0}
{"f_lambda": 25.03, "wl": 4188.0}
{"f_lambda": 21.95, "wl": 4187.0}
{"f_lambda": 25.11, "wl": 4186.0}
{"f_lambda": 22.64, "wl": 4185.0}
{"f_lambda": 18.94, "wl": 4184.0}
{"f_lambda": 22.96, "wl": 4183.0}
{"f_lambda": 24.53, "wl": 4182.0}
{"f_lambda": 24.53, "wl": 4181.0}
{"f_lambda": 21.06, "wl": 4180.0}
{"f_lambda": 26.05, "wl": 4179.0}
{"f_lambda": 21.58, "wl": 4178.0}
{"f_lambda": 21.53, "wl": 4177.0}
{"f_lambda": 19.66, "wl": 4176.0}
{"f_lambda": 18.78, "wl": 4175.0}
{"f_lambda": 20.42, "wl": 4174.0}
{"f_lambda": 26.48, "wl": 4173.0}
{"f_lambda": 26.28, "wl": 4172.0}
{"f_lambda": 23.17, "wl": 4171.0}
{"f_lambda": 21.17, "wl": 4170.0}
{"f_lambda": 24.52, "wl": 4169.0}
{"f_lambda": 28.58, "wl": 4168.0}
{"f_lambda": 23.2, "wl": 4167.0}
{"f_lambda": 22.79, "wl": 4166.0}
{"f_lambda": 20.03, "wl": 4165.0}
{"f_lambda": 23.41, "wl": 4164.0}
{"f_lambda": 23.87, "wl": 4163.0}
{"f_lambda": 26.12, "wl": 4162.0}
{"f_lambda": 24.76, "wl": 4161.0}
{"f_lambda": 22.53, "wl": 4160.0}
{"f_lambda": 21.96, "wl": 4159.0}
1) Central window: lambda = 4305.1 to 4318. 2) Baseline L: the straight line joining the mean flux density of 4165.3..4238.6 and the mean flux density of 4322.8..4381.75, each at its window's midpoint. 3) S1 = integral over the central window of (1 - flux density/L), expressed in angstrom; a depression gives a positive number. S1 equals 3.22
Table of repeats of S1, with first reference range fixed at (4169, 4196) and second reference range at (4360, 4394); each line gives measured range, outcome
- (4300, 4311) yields 3.2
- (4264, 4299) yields 2.0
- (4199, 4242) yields 0.5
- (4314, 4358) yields -0.7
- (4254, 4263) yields 0.3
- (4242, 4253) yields -0.1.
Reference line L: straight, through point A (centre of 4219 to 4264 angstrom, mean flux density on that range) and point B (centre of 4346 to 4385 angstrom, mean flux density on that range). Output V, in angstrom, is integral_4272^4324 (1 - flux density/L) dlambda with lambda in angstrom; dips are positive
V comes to 6.5 angstrom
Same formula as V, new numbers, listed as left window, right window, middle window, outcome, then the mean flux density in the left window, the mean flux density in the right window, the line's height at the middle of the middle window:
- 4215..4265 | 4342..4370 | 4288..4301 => 2.2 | 23.3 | 26.6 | 24.9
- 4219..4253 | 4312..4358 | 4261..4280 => 0.5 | 23.4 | 25.3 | 24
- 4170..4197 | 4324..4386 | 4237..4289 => 1.4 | 22.9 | 26.1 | 24.4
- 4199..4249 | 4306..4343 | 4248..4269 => 0.1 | 23.5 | 23.7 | 23.6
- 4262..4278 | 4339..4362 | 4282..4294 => 1.2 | 23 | 25.7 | 23.6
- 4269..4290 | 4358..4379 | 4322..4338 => 0.0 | 23.4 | 27.1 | 25.5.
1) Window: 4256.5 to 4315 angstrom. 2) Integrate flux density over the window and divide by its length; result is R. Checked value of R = 21.5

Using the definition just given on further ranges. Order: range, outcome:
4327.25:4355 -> 25.2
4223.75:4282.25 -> 23.5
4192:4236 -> 23.2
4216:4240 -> 23.1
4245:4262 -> 23.9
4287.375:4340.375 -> 22.5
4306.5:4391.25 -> 25.2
